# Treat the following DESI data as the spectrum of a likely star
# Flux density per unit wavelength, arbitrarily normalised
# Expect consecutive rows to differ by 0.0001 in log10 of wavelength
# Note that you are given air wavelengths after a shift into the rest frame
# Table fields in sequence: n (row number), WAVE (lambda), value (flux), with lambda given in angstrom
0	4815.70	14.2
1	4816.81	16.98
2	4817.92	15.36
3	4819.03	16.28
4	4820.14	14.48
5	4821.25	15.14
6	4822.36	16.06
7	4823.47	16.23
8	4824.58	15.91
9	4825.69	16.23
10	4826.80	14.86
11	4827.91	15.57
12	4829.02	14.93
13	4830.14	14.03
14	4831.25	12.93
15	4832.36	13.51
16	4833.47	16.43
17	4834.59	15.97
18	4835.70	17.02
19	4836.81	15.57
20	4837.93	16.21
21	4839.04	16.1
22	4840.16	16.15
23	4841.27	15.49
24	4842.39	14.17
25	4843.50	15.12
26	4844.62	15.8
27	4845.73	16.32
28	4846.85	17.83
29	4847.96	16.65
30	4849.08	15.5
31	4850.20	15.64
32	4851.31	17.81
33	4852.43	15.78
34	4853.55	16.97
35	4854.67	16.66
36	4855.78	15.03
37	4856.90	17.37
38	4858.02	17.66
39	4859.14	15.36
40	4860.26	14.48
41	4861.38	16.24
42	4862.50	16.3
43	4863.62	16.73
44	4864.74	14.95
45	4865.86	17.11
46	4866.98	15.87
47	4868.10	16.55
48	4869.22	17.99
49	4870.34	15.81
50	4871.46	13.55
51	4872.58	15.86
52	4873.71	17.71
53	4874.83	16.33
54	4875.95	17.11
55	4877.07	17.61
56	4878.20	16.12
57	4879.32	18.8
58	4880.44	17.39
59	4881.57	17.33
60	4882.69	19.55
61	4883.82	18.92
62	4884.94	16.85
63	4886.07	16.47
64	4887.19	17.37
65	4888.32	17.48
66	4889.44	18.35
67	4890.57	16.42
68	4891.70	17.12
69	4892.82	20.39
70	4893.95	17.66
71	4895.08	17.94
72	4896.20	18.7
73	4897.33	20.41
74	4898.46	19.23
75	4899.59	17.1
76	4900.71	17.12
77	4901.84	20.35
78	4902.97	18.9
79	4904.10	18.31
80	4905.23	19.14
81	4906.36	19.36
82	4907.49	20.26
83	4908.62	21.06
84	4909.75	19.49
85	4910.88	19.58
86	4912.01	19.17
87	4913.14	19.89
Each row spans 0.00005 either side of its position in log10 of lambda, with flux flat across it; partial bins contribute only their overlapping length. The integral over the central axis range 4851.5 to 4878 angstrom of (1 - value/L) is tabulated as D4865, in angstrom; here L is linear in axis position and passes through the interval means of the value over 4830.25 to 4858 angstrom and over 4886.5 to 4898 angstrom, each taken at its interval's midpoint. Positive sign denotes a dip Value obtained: 0.9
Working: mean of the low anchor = 15.9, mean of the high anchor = 18.2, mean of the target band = 16.3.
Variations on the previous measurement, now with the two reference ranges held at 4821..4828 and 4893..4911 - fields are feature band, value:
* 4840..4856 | 0.65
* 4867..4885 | 0.90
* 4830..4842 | 0.61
